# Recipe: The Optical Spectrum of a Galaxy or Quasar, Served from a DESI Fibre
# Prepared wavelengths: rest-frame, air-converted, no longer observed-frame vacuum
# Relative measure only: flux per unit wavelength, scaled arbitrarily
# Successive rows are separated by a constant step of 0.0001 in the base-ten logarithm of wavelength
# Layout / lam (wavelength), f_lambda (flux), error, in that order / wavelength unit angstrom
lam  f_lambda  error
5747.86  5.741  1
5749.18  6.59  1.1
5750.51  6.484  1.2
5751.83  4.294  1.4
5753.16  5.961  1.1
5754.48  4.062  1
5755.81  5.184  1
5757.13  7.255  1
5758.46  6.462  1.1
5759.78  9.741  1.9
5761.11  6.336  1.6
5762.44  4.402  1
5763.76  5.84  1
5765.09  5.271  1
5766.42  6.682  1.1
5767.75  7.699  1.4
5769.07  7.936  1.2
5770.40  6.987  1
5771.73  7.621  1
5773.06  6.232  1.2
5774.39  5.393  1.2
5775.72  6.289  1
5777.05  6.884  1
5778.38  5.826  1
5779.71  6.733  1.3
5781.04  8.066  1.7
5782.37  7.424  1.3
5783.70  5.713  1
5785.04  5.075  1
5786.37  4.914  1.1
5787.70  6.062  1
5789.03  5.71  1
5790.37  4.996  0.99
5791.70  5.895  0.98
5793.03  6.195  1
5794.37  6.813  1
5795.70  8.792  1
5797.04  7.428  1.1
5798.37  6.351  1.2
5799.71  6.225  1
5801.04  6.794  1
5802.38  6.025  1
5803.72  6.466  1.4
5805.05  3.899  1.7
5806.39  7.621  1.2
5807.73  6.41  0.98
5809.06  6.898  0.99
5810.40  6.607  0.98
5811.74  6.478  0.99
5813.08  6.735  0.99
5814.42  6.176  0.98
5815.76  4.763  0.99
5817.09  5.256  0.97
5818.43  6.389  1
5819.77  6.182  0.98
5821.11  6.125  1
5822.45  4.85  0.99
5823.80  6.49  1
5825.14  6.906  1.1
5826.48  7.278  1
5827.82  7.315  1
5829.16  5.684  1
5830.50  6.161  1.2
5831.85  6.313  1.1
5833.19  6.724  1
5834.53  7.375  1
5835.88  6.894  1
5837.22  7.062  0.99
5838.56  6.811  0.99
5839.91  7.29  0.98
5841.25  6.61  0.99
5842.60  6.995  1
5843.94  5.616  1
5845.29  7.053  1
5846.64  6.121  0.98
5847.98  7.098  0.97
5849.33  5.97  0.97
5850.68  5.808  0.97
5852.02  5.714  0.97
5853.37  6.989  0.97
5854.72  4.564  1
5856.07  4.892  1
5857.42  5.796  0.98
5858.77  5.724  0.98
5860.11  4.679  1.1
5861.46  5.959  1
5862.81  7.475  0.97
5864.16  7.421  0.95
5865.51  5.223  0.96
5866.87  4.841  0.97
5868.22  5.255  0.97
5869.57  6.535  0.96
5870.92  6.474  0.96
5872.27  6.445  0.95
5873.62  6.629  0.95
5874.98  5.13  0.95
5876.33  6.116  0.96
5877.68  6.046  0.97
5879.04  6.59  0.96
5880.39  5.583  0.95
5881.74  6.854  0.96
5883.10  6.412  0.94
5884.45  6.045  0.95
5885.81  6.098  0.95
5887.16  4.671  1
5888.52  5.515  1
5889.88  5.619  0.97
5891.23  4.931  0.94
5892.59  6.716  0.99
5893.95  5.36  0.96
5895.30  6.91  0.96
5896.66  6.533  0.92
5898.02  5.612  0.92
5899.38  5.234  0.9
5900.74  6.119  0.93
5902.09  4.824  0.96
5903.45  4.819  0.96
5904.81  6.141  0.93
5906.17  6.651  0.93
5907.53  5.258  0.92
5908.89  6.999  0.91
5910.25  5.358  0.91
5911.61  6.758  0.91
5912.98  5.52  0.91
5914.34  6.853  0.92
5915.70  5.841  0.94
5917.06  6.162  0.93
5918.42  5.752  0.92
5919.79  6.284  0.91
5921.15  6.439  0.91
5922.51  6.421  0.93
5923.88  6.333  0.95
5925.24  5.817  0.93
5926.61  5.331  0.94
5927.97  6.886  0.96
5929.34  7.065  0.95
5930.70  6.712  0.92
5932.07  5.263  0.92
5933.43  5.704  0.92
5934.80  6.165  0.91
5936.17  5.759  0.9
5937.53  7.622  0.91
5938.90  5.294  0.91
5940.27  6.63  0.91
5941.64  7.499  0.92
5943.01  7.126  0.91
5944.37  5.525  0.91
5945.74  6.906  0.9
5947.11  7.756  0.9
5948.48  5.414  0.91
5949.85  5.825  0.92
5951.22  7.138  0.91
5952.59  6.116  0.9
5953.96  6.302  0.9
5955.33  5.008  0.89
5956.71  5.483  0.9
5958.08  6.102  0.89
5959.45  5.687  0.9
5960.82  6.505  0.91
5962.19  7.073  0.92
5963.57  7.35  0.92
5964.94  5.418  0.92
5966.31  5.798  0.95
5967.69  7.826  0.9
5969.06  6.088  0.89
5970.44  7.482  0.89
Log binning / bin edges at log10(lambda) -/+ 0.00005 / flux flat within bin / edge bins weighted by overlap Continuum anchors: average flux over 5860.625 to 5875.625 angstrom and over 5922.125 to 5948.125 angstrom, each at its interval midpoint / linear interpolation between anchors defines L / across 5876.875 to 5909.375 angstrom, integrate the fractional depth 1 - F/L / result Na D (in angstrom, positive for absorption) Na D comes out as 1.7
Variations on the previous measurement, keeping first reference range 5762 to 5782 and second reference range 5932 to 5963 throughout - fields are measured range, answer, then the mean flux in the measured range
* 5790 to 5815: 0.13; 6.48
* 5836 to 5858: 0.52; 6.29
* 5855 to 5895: 3.15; 5.89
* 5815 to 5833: 0.92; 6.15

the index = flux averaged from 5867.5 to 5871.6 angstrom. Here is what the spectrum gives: 6.08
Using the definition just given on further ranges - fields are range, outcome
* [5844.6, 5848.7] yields 6.74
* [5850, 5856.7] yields 5.6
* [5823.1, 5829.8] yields 6.73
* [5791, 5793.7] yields 6.04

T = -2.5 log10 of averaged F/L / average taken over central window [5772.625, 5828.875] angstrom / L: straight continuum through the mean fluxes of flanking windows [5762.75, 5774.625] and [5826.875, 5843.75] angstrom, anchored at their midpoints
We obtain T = 0.063 mag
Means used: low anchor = 6.61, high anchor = 6.75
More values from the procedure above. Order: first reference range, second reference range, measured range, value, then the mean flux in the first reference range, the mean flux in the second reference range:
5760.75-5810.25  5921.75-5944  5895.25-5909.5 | 0.09 mag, 6.38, 6.34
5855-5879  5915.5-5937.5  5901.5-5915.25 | 0.03 mag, 5.91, 6.17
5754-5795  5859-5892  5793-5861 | -0.04 mag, 6.32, 5.94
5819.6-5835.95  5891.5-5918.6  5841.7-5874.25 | 0.04 mag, 6.48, 5.96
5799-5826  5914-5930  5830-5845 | -0.09 mag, 6.17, 6.25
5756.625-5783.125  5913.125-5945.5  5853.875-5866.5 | 0.13 mag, 6.75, 6.28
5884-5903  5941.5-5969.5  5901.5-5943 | -0.03 mag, 5.71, 6.36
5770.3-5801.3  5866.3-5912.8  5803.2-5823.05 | 0.04 mag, 6.42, 5.91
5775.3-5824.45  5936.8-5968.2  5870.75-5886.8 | 0.03 mag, 6.26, 6.4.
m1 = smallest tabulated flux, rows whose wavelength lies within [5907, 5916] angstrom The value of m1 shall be 5.258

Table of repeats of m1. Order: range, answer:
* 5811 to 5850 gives 4.763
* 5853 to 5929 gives 4.564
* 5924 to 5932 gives 5.331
